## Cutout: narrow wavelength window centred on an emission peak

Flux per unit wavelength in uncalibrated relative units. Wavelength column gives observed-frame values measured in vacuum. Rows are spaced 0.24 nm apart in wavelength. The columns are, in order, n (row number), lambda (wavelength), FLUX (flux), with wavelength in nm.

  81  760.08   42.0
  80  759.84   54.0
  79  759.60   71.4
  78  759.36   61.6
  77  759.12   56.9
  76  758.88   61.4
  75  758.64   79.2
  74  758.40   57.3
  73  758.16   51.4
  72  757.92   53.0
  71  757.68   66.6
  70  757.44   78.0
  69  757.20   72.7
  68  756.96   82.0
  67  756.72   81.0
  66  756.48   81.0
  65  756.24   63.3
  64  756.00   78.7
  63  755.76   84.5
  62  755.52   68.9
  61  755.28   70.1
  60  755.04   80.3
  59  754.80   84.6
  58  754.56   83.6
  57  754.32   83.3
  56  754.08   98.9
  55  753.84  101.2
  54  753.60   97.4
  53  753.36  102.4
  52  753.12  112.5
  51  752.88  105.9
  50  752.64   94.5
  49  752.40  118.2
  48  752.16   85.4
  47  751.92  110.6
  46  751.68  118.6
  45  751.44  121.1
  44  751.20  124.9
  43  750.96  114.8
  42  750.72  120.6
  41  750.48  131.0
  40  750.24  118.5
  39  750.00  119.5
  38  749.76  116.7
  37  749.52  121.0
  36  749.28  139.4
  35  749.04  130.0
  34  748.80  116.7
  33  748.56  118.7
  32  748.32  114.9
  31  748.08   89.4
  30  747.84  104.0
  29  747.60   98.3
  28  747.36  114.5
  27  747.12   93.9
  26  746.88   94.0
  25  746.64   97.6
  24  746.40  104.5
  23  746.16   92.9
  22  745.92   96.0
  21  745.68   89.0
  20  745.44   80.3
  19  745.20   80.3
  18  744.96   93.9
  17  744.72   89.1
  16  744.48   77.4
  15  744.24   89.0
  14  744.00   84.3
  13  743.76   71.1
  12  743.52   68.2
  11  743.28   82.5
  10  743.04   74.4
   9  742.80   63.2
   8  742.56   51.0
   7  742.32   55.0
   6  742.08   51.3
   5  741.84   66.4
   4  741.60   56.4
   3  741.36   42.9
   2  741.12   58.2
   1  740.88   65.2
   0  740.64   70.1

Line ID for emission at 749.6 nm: Mg II 2798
